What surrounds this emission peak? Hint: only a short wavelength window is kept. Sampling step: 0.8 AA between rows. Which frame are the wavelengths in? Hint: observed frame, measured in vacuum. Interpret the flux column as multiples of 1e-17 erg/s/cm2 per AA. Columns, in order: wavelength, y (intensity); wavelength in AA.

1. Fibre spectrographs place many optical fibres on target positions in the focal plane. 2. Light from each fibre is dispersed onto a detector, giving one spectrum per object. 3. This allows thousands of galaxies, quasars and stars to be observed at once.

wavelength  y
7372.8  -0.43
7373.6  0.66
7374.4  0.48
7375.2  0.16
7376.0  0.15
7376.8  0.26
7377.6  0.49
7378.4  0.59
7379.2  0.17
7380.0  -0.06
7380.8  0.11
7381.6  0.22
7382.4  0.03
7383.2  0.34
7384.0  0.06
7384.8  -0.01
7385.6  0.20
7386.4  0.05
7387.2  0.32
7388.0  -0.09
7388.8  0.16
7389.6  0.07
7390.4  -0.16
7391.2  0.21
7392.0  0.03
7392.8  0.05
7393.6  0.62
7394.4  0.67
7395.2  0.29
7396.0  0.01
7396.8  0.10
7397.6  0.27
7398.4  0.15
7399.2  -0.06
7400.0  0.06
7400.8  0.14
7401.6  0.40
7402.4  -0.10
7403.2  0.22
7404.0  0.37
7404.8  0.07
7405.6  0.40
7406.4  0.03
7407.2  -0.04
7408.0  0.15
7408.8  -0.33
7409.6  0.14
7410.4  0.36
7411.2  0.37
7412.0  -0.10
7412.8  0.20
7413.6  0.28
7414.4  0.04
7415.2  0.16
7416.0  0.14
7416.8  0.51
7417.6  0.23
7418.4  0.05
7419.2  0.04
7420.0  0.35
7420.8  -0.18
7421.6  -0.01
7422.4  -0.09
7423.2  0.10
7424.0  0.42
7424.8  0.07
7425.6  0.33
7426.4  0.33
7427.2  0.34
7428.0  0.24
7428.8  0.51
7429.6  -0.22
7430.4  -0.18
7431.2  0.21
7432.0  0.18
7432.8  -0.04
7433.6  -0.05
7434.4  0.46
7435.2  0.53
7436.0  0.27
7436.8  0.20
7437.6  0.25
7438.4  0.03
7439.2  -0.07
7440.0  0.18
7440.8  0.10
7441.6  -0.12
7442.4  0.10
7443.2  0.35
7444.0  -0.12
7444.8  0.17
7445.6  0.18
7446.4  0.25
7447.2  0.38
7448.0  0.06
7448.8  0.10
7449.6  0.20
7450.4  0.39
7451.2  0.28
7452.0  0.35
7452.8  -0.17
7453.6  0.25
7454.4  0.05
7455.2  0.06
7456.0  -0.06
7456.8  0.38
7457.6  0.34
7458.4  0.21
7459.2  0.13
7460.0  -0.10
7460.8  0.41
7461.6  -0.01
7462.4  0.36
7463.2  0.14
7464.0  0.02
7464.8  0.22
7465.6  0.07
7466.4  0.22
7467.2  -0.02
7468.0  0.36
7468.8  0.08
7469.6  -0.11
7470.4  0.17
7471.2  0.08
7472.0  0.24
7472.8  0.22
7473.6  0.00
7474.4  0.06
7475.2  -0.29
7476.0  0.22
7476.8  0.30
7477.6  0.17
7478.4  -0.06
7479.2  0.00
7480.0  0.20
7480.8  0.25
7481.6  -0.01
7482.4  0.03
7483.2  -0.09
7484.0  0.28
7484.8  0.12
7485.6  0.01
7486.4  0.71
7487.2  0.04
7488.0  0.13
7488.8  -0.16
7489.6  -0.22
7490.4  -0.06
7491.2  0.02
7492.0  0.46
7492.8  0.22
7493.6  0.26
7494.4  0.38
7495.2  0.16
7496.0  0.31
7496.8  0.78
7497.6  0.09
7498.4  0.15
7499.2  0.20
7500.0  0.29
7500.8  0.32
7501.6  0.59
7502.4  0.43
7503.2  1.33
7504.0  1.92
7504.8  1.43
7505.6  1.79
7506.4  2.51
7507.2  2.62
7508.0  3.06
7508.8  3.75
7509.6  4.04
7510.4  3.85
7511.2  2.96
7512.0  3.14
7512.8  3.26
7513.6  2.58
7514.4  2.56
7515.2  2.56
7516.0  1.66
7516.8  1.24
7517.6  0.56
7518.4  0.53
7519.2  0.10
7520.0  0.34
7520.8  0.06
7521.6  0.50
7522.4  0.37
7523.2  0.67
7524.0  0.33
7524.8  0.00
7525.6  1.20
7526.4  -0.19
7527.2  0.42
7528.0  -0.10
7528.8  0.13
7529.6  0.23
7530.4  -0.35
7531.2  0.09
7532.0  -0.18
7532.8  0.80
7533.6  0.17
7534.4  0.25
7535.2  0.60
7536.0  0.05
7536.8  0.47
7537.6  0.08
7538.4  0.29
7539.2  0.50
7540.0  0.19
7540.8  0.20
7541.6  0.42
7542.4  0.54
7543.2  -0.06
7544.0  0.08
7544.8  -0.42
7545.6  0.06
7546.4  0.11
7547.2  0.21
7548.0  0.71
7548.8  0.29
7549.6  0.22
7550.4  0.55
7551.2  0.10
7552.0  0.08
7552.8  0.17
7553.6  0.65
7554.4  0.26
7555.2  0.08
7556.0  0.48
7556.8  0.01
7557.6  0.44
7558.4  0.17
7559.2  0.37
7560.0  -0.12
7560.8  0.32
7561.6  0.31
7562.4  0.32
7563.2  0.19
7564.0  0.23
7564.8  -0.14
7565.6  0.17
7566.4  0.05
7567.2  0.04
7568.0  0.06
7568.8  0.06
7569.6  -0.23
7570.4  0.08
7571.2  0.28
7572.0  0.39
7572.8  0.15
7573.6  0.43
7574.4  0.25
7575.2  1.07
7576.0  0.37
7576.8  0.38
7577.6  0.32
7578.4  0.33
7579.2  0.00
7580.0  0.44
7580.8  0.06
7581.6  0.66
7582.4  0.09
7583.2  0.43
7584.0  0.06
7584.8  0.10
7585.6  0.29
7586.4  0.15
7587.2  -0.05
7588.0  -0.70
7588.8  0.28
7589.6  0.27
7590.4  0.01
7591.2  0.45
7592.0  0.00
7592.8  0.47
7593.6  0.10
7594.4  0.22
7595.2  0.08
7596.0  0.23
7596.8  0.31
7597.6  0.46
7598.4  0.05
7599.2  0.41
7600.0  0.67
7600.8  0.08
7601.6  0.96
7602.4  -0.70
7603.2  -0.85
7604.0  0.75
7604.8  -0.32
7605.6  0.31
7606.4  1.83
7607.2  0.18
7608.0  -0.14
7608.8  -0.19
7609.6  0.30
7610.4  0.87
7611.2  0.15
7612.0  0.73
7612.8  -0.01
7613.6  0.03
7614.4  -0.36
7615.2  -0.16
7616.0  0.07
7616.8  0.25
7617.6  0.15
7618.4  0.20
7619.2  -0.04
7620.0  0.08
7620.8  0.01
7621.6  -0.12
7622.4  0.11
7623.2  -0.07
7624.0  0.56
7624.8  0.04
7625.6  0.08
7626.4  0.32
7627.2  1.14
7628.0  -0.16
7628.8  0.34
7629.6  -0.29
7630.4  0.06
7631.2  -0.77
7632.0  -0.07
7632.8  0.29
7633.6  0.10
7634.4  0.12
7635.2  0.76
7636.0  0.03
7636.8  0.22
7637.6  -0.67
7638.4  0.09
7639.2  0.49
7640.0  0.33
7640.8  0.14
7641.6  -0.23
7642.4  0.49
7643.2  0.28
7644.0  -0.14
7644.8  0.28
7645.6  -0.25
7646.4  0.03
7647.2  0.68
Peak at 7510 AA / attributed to [O II] 3727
